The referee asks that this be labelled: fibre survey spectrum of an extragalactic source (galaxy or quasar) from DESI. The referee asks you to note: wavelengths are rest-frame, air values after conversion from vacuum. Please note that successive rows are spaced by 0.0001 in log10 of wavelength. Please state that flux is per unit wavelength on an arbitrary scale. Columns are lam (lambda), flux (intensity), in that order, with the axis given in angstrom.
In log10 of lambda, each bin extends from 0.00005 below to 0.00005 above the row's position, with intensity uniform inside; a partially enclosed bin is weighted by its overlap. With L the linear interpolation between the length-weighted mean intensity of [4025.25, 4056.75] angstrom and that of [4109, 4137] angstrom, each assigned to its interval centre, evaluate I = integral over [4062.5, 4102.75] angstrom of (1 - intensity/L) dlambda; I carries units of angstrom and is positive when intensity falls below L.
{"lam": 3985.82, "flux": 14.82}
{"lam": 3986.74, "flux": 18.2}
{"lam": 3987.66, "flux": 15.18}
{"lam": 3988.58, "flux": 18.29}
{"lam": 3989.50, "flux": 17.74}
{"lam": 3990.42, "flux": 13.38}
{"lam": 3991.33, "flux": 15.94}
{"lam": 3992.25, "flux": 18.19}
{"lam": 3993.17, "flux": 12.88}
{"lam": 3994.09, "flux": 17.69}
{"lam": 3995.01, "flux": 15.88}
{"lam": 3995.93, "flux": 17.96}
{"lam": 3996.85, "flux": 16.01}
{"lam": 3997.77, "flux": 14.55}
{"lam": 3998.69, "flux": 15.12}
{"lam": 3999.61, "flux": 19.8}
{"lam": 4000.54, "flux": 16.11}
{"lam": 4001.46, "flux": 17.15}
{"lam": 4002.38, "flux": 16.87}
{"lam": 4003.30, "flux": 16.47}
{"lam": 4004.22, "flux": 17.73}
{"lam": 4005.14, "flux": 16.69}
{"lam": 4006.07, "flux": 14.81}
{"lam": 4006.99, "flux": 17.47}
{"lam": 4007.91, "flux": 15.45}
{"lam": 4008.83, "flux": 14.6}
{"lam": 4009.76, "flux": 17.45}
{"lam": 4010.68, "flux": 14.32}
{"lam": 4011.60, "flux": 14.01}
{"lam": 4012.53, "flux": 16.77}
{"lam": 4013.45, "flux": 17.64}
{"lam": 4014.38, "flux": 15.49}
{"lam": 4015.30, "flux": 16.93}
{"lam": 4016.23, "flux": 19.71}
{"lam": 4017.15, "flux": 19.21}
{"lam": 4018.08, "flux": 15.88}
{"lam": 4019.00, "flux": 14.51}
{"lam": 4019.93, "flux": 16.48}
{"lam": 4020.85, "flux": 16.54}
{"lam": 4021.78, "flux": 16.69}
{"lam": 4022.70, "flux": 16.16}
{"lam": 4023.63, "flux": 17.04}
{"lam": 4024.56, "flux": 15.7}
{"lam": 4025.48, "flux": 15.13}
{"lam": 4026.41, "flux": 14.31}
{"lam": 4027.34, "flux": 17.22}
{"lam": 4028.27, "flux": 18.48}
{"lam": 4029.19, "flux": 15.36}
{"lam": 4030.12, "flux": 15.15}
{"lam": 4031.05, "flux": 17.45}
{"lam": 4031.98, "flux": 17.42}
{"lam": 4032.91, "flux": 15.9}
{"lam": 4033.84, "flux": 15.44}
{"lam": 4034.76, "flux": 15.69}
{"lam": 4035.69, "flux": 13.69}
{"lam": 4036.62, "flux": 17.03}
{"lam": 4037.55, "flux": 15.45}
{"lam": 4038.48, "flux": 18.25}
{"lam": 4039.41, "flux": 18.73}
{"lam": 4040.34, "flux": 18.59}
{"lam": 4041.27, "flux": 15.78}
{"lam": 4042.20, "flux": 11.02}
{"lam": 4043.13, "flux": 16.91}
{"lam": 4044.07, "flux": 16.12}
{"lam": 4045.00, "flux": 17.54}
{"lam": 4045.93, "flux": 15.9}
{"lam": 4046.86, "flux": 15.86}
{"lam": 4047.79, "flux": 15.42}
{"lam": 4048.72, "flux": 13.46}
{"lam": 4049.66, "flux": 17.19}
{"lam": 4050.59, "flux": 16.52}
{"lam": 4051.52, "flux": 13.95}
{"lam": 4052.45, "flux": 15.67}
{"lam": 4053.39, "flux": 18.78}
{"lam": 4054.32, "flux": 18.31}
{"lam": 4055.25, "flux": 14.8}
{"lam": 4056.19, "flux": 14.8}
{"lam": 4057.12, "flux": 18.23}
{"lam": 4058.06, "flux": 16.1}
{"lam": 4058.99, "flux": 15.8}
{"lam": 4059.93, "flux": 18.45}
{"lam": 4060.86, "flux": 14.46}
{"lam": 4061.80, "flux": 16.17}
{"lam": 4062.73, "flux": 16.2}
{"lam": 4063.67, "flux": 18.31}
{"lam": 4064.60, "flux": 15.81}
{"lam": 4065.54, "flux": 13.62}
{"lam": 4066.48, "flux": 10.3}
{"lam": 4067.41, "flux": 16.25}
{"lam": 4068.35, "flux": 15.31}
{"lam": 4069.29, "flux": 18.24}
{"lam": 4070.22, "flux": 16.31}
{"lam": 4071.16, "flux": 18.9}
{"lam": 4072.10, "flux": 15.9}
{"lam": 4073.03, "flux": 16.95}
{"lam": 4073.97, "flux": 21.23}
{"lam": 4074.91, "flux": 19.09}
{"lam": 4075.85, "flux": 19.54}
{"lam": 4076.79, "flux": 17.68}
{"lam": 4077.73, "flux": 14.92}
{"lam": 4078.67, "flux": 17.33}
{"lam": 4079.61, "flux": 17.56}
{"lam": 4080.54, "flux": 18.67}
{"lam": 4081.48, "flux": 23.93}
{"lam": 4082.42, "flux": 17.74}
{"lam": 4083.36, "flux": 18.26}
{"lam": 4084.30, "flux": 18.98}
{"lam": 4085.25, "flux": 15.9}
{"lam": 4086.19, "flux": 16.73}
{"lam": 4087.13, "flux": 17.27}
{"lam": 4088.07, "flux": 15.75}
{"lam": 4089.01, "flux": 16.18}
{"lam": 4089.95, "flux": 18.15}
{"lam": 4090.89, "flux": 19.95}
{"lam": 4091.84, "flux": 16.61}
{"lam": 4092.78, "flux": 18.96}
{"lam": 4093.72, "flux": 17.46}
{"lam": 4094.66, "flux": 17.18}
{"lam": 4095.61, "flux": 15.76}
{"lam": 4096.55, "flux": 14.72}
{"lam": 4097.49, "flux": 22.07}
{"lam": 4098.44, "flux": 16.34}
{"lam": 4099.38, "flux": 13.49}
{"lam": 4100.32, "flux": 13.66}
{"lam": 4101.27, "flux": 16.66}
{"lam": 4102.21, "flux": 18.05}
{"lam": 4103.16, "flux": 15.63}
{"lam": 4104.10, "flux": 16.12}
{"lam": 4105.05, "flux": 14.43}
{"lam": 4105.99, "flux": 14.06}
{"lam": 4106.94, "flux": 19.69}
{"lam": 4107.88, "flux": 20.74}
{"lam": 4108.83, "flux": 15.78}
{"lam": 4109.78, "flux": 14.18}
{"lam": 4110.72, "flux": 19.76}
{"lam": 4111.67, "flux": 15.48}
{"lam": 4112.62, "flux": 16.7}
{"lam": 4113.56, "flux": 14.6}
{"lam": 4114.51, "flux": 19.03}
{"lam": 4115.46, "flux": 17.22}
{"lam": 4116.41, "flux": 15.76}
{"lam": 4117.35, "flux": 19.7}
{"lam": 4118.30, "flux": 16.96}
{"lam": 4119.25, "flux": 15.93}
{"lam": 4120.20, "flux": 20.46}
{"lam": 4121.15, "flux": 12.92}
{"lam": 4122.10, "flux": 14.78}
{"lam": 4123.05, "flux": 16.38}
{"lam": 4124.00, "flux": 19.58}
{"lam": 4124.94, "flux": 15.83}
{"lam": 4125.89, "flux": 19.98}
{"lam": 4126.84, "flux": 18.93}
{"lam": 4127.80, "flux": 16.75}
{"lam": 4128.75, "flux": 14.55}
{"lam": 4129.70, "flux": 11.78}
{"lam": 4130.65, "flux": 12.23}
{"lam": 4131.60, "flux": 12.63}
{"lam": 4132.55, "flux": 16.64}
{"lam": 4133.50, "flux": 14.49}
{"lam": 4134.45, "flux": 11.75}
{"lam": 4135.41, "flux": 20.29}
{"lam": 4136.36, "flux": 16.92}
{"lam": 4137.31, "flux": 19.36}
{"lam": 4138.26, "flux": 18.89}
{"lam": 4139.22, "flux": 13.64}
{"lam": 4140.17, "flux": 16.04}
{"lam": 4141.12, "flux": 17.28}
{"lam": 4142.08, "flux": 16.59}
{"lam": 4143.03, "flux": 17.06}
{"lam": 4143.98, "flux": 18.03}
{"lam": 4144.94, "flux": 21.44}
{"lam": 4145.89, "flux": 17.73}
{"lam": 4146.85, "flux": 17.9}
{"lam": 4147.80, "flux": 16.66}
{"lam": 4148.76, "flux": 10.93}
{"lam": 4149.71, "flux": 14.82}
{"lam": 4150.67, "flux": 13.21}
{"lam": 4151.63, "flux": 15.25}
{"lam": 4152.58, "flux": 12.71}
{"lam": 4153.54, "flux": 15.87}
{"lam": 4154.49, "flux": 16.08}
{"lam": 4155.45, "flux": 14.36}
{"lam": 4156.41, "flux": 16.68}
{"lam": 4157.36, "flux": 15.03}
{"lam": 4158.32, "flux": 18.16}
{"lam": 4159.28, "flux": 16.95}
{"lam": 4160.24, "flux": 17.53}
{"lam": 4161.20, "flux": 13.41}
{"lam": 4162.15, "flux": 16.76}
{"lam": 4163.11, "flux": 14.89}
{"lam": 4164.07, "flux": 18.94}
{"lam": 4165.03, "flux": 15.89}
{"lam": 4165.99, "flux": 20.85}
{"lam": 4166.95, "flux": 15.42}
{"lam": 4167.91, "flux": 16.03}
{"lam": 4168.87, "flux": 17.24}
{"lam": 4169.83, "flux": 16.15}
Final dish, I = -2.4 angstrom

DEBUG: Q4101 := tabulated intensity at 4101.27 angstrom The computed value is 16.66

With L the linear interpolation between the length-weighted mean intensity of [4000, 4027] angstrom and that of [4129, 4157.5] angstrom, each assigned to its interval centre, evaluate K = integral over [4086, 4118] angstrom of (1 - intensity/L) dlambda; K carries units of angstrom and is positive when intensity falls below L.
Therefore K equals -1.9 angstrom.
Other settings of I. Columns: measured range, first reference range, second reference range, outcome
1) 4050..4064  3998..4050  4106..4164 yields -0.1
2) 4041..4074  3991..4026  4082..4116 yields 1.2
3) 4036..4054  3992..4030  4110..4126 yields 0.4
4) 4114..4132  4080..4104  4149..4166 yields 0.2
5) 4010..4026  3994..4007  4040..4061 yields 0.1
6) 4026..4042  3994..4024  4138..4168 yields 0.1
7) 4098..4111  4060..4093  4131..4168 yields 0.4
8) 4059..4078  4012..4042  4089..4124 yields 0.0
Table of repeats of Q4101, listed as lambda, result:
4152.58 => 12.71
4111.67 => 15.48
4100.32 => 13.66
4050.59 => 16.52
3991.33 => 15.94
